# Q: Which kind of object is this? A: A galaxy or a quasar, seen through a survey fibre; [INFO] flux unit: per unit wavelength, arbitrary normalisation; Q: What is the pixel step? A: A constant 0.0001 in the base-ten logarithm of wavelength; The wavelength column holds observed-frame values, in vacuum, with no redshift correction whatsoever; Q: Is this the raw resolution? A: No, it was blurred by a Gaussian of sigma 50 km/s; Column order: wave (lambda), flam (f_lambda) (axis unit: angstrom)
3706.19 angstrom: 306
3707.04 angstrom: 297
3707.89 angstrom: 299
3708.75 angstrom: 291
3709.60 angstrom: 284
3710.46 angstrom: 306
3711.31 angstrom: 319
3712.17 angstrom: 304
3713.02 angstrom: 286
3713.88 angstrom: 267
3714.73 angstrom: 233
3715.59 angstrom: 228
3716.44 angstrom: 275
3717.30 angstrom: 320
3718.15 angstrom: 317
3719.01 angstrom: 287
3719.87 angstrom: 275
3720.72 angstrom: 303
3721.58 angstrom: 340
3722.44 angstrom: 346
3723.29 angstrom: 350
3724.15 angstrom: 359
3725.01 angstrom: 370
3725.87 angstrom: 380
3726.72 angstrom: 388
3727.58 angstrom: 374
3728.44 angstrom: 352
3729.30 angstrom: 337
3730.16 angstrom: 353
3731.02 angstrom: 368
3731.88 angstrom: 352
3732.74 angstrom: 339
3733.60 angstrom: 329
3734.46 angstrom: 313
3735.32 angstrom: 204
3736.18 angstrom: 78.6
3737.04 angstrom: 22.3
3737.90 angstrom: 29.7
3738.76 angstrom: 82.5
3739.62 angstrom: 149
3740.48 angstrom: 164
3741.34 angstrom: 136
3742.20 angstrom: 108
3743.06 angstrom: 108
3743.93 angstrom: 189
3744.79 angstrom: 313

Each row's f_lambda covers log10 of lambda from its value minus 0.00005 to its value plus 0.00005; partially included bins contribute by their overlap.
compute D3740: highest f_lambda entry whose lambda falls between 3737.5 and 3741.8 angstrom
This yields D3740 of 164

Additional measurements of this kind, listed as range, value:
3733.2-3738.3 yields 329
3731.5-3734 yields 352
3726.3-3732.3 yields 388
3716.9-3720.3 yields 320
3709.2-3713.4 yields 319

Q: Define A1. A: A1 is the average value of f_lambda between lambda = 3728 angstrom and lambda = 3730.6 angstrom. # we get 347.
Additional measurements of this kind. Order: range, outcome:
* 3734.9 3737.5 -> 100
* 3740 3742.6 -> 137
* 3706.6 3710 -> 293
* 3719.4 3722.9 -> 316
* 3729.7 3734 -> 348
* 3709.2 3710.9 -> 295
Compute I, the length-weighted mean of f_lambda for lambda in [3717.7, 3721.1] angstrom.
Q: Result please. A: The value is 296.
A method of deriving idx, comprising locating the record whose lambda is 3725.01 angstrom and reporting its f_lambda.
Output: 370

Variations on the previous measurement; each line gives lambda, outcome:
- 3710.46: 306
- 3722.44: 346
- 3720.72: 303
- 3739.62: 149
